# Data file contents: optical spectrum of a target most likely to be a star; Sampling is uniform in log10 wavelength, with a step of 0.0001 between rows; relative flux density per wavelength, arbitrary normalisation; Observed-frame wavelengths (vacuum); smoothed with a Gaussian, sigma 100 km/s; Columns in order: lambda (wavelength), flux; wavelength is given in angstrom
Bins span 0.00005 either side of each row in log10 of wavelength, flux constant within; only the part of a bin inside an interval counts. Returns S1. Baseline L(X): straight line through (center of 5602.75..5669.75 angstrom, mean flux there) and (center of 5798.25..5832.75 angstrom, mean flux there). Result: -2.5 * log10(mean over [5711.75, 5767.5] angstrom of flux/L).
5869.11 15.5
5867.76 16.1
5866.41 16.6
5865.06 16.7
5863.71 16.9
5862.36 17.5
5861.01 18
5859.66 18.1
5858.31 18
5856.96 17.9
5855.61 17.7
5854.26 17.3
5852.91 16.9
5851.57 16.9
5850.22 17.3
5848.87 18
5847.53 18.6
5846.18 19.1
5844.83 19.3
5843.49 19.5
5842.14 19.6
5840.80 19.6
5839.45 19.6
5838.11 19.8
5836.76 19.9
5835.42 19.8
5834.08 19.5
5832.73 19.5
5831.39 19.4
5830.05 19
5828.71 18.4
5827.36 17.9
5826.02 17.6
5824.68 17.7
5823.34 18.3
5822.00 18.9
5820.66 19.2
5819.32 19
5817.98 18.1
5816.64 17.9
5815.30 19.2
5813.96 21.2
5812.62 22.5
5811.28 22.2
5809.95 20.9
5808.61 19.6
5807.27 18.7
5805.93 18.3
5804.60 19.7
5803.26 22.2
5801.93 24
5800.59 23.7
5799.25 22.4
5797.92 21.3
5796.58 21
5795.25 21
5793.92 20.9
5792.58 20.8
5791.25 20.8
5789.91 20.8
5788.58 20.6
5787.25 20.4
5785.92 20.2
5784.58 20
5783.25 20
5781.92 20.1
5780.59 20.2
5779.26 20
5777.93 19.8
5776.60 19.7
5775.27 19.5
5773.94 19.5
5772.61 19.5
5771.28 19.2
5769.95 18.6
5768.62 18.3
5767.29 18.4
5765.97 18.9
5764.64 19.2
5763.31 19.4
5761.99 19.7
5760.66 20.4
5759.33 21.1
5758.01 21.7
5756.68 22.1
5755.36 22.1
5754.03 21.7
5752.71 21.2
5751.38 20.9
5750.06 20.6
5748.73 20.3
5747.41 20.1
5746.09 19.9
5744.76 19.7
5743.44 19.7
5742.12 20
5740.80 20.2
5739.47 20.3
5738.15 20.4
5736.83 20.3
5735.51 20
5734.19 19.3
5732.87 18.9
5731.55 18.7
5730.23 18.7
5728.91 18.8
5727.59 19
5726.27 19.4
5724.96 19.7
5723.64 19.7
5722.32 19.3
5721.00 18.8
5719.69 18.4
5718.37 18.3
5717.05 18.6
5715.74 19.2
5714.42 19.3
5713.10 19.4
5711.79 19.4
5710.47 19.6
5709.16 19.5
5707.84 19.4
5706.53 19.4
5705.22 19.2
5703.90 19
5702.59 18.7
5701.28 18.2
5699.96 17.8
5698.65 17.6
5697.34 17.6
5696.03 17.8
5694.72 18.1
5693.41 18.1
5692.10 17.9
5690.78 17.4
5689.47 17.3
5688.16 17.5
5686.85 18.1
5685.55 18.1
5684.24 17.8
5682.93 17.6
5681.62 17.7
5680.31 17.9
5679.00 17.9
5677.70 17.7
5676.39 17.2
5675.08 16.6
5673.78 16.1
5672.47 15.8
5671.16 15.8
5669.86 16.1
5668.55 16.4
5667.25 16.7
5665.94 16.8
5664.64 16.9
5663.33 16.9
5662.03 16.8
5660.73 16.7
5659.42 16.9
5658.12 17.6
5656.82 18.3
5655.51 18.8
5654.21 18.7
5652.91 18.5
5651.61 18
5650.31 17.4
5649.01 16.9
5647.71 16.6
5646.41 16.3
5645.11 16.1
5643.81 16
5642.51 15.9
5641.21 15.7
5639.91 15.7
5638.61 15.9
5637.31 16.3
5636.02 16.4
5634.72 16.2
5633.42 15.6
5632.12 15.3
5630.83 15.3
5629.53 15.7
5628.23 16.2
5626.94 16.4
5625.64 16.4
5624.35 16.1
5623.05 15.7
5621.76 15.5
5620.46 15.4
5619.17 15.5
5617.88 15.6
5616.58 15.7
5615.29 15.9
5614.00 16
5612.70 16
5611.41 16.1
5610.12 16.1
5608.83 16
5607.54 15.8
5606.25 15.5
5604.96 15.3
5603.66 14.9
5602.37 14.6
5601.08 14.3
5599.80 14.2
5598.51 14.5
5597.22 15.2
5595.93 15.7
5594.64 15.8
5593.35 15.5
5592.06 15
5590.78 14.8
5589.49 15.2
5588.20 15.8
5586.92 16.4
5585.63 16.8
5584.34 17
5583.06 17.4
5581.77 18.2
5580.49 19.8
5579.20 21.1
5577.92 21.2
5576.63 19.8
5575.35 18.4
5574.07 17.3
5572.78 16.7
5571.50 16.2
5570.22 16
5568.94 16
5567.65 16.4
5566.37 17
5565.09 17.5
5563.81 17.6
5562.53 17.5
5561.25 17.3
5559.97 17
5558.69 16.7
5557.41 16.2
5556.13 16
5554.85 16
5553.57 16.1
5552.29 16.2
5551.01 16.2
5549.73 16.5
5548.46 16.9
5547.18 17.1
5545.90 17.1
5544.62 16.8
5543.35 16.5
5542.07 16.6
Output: -0.08 mag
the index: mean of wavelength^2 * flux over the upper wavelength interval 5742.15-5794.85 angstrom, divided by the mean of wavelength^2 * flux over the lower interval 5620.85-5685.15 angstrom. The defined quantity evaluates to 1.26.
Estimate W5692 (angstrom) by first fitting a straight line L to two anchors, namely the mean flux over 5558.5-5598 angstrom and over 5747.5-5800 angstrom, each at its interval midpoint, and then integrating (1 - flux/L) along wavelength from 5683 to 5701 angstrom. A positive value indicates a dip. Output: 1.11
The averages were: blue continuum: 17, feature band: 17.8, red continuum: 20.3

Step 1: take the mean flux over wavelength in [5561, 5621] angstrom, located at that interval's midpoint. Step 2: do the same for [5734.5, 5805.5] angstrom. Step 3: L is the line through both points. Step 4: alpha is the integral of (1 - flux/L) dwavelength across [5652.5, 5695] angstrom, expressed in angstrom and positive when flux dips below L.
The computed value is 2.1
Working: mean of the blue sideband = 16.4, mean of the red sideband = 20.4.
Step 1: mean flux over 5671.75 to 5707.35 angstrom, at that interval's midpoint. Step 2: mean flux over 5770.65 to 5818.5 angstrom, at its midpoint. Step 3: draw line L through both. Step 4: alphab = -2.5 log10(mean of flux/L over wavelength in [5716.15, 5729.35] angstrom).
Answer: -0.02 mag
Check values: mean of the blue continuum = 17.8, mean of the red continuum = 20.4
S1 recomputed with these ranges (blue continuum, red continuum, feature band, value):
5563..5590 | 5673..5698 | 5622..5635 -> 0.11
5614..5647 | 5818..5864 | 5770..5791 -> -0.13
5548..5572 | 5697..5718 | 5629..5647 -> 0.12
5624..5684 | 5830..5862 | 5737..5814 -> -0.14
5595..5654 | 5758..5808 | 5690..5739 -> -0.03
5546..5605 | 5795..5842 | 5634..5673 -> 0.06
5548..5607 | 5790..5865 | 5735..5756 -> -0.11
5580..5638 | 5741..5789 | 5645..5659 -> -0.04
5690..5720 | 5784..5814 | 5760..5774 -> 0.06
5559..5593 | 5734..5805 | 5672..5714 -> 0.06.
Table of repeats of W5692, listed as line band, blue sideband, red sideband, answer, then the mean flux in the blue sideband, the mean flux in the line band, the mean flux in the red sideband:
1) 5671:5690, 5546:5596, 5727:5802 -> 1.50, 16.9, 17.3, 20.2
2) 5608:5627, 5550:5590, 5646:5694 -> 1.50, 17.2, 15.9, 17.3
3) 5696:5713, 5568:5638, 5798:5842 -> -0.82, 16.2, 18.8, 19.8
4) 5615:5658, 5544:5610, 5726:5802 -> 3.25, 16.6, 16.4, 20.2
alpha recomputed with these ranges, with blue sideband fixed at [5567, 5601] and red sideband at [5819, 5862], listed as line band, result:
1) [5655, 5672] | 0.36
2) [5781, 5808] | -3.81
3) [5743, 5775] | -3.71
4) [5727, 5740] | -1.18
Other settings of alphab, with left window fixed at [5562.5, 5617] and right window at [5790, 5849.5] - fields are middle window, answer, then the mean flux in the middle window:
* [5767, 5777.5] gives 0.002 mag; 19.1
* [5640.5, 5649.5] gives 0.070 mag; 16.2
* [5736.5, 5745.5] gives -0.077 mag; 20.1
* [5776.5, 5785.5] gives -0.039 mag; 20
